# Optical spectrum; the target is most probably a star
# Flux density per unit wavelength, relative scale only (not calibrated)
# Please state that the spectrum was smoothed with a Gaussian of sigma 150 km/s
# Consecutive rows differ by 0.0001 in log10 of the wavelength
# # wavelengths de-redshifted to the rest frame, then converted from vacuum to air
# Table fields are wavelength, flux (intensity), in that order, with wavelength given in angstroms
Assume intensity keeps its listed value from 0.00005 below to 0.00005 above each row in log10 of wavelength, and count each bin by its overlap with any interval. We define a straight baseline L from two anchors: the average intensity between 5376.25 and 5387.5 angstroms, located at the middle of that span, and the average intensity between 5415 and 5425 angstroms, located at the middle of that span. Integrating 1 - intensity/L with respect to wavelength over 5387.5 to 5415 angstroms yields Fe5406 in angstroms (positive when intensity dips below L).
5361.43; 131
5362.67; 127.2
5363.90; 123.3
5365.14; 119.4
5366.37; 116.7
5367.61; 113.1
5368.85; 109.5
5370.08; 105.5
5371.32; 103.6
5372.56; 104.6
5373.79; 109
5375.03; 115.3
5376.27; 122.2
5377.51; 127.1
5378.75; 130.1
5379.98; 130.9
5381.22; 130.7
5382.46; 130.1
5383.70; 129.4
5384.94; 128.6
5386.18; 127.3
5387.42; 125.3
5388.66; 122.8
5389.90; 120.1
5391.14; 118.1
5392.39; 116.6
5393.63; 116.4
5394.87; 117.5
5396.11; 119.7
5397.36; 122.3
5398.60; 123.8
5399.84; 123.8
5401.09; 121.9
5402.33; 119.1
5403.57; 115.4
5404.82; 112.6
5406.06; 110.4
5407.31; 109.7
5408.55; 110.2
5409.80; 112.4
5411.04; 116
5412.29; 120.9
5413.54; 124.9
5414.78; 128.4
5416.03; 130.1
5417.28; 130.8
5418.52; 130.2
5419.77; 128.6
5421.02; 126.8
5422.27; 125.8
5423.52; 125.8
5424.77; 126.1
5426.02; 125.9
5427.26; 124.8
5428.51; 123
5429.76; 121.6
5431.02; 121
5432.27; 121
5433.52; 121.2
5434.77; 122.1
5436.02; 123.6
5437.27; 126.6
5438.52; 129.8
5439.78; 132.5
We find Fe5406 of 2.15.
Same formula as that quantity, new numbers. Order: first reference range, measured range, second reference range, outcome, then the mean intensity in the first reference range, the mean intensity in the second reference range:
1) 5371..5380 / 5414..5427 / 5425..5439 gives -0.56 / 118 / 124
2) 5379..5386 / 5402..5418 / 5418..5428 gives 1.14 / 130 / 127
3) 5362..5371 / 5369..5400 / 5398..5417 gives -0.89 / 116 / 119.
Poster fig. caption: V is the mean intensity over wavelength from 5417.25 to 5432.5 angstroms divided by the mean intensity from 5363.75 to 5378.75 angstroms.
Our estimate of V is 1.10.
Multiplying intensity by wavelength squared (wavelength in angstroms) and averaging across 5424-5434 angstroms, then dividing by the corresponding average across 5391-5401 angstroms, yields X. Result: 1.04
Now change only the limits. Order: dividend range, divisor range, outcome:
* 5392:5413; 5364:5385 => 0.99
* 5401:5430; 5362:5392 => 1.03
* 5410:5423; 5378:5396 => 1.02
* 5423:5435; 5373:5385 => 1.01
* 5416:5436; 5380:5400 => 1.03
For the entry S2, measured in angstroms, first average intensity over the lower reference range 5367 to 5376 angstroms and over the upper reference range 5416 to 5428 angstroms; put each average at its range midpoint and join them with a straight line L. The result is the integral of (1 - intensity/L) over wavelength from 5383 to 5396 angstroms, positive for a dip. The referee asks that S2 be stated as -0.7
